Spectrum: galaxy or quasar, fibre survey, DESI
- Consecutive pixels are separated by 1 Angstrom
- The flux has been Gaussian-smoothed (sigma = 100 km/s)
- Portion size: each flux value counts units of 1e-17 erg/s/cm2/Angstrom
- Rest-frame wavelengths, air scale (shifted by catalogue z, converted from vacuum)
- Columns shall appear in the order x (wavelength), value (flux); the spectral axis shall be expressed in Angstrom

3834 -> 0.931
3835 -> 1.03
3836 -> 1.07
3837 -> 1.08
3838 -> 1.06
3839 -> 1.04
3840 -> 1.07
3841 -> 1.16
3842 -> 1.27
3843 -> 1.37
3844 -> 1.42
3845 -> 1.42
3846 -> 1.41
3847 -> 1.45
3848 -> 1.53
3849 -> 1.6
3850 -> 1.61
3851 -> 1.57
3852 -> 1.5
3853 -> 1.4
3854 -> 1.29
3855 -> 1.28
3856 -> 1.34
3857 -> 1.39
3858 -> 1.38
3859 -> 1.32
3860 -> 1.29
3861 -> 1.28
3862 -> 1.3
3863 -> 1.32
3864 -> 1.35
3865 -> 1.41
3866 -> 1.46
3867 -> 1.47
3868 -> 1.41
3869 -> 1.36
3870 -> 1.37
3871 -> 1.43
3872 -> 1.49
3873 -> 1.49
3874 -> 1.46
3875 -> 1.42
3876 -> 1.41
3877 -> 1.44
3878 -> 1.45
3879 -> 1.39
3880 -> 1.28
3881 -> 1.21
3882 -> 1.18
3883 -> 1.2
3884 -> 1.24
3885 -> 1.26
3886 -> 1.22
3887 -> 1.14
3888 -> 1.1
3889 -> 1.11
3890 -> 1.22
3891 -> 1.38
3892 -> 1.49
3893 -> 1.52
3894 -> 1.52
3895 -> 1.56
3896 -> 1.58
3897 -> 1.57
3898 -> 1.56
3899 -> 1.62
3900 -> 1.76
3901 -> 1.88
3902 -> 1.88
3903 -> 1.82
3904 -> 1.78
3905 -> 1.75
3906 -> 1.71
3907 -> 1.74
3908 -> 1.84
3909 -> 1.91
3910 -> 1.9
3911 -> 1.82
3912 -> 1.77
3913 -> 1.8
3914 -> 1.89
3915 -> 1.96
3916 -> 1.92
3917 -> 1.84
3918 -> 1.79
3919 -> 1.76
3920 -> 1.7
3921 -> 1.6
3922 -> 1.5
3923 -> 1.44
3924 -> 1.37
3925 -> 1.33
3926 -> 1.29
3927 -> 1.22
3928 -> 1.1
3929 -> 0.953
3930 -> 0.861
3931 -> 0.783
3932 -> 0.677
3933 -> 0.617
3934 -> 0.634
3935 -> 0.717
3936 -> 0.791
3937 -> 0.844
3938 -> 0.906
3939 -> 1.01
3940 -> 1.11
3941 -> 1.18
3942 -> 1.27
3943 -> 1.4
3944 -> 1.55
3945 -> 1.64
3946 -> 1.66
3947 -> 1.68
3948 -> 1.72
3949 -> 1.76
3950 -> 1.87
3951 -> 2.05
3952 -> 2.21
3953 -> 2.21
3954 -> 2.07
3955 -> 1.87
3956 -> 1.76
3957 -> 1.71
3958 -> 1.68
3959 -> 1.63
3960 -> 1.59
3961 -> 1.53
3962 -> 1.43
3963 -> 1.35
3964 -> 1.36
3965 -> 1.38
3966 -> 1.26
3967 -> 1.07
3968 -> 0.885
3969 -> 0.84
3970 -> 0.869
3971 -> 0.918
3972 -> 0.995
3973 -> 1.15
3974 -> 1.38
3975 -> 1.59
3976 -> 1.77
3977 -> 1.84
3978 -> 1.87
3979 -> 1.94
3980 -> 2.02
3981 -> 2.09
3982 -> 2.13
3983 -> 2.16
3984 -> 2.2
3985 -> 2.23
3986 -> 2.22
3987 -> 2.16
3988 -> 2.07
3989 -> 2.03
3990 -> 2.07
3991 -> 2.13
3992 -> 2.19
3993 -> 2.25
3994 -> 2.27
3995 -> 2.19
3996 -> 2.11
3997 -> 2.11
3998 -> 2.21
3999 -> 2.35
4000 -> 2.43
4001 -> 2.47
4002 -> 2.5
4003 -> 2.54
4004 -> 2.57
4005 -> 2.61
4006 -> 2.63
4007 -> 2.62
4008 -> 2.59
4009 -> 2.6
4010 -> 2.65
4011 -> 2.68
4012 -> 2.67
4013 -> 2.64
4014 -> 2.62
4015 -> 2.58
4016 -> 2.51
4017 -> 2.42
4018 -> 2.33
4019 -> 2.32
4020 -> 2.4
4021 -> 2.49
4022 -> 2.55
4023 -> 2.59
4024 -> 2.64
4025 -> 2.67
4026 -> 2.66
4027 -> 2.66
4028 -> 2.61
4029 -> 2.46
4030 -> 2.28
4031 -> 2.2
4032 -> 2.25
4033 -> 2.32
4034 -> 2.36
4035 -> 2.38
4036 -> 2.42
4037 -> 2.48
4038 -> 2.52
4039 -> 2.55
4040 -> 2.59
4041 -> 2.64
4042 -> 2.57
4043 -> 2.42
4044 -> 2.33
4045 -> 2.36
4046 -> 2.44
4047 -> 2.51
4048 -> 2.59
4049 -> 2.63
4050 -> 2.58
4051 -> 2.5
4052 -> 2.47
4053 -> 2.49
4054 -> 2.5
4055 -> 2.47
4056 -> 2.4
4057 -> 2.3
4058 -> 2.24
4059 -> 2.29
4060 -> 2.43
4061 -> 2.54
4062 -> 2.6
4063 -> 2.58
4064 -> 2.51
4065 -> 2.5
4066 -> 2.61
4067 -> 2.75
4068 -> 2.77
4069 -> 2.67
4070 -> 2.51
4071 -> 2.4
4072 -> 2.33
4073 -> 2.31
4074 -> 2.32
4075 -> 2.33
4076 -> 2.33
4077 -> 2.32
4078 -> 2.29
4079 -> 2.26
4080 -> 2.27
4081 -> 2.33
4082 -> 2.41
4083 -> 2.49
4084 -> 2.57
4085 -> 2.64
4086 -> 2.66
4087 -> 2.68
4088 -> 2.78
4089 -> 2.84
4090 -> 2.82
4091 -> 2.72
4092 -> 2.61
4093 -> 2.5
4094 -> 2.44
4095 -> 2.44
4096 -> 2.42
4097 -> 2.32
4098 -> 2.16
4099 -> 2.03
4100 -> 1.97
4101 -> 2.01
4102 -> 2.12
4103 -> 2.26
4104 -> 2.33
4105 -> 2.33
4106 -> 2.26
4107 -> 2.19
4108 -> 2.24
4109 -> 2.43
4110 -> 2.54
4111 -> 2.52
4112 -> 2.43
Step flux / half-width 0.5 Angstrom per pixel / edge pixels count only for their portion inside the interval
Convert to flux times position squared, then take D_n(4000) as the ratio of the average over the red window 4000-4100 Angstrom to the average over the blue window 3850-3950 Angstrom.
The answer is 1.9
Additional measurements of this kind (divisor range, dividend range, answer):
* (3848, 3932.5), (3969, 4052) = 1.66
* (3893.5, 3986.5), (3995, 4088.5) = 1.69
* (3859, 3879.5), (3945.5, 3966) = 1.28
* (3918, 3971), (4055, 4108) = 1.91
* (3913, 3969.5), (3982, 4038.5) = 1.76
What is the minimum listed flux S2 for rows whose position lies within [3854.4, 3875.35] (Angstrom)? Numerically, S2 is 1.28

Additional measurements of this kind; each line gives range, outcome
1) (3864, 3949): 0.617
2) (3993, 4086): 2.11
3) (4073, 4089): 2.26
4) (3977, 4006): 1.84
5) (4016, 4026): 2.32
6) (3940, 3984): 0.84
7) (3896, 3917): 1.56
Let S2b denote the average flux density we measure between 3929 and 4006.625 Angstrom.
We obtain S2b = 1.68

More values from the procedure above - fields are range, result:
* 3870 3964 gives 1.48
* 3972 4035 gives 2.29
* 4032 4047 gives 2.45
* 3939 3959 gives 1.69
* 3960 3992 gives 1.65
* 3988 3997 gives 2.15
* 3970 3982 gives 1.59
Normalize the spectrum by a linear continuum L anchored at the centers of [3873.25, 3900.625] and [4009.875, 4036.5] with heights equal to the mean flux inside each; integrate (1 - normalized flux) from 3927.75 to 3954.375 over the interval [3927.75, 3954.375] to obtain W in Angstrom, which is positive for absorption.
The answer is 7.8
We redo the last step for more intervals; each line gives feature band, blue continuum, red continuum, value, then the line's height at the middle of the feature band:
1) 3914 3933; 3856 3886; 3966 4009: 2.8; 1.64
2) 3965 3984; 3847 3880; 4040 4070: 5.1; 2.05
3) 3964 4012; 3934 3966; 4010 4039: 0.9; 2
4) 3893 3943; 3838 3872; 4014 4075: 7.9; 1.74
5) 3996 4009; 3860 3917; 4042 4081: -2.0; 2.13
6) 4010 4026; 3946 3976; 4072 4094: -4.7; 1.97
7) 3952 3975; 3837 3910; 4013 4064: 6.5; 2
